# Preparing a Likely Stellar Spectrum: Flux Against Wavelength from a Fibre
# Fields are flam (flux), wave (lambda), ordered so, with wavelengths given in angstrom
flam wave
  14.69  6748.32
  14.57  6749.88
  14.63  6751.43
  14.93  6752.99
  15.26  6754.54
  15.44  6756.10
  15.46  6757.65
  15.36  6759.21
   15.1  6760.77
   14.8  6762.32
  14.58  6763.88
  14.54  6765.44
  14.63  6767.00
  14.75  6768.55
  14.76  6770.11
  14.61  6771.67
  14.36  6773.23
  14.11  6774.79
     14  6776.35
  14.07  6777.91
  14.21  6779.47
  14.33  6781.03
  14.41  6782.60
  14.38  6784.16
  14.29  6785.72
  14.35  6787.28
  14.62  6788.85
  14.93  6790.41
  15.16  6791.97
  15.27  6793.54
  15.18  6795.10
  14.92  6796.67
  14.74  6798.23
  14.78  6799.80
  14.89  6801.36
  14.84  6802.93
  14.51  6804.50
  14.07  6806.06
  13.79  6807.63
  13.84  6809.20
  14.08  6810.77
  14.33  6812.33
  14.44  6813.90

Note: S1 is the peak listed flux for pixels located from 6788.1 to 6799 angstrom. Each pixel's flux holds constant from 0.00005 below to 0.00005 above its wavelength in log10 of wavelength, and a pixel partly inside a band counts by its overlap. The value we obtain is 15.27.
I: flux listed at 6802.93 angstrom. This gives 14.84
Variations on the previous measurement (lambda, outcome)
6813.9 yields 14.44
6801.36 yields 14.89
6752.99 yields 14.93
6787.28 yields 14.35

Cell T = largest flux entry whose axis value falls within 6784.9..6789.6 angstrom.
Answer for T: 14.62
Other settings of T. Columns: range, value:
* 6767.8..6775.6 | 14.76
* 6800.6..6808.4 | 14.89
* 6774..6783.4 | 14.41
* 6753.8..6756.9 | 15.44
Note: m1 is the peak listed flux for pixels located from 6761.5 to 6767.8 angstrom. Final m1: 14.8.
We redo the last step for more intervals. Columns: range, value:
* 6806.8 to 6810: 13.84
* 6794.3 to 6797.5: 15.18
